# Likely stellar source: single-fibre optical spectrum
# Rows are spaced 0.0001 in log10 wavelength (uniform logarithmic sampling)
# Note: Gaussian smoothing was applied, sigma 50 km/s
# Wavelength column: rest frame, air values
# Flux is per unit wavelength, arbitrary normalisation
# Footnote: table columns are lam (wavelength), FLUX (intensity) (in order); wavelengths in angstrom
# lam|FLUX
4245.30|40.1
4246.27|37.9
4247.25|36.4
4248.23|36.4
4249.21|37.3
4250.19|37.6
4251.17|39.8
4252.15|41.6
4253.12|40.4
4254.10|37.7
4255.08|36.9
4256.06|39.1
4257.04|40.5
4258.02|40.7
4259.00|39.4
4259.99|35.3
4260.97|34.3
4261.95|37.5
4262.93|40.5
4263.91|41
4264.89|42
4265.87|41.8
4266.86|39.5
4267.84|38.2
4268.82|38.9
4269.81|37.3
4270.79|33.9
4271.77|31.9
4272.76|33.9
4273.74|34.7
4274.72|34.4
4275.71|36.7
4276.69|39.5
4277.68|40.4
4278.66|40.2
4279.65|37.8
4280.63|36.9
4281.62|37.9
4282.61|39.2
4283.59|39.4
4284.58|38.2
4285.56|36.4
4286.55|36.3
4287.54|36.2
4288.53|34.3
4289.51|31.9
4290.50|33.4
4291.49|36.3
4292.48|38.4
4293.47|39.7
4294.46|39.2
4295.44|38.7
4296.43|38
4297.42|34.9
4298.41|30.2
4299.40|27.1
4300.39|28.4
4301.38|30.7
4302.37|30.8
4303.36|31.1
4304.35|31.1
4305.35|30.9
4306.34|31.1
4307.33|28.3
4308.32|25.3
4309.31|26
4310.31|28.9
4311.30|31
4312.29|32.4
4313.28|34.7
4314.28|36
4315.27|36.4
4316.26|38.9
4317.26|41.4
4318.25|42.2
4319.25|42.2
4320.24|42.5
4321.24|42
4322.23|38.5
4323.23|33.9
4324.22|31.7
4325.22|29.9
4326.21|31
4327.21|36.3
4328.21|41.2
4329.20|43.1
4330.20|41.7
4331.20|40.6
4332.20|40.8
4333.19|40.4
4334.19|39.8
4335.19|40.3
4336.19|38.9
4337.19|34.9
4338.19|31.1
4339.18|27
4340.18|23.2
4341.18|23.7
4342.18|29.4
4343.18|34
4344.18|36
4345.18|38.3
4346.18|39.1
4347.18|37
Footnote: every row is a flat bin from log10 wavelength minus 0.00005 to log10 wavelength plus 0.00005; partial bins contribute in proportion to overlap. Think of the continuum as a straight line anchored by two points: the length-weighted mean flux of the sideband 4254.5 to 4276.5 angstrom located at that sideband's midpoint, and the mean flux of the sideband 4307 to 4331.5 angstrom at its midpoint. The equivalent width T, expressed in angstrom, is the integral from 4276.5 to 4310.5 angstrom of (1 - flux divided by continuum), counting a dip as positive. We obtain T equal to 2.2 angstrom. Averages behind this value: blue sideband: 37.7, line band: 34.4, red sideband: 35.9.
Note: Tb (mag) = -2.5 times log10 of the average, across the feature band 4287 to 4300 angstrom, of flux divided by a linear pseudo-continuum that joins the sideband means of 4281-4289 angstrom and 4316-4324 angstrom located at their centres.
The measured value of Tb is 0.079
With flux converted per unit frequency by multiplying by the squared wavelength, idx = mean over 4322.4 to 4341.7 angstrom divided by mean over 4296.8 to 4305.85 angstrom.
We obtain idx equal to 1.2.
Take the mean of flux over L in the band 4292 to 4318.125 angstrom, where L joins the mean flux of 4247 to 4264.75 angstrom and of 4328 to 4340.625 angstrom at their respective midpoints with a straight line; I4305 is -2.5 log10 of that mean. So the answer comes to 0.14 mag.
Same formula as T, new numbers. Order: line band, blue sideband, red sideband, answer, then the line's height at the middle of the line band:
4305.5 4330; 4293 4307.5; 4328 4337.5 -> 1.09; 36.8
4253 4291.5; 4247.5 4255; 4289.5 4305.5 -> -1.27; 36.3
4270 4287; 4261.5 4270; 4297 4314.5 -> -0.12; 36.7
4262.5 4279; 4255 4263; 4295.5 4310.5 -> -0.82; 36.1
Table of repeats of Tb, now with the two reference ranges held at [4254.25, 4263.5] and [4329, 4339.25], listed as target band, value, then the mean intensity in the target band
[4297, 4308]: 0.255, 30.3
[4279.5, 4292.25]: 0.052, 36.5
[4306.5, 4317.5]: 0.182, 32.4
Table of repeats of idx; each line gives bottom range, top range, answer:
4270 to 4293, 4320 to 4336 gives 1.07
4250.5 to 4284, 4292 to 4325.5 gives 0.91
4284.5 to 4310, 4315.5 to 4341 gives 1.14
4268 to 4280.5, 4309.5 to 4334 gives 1.04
